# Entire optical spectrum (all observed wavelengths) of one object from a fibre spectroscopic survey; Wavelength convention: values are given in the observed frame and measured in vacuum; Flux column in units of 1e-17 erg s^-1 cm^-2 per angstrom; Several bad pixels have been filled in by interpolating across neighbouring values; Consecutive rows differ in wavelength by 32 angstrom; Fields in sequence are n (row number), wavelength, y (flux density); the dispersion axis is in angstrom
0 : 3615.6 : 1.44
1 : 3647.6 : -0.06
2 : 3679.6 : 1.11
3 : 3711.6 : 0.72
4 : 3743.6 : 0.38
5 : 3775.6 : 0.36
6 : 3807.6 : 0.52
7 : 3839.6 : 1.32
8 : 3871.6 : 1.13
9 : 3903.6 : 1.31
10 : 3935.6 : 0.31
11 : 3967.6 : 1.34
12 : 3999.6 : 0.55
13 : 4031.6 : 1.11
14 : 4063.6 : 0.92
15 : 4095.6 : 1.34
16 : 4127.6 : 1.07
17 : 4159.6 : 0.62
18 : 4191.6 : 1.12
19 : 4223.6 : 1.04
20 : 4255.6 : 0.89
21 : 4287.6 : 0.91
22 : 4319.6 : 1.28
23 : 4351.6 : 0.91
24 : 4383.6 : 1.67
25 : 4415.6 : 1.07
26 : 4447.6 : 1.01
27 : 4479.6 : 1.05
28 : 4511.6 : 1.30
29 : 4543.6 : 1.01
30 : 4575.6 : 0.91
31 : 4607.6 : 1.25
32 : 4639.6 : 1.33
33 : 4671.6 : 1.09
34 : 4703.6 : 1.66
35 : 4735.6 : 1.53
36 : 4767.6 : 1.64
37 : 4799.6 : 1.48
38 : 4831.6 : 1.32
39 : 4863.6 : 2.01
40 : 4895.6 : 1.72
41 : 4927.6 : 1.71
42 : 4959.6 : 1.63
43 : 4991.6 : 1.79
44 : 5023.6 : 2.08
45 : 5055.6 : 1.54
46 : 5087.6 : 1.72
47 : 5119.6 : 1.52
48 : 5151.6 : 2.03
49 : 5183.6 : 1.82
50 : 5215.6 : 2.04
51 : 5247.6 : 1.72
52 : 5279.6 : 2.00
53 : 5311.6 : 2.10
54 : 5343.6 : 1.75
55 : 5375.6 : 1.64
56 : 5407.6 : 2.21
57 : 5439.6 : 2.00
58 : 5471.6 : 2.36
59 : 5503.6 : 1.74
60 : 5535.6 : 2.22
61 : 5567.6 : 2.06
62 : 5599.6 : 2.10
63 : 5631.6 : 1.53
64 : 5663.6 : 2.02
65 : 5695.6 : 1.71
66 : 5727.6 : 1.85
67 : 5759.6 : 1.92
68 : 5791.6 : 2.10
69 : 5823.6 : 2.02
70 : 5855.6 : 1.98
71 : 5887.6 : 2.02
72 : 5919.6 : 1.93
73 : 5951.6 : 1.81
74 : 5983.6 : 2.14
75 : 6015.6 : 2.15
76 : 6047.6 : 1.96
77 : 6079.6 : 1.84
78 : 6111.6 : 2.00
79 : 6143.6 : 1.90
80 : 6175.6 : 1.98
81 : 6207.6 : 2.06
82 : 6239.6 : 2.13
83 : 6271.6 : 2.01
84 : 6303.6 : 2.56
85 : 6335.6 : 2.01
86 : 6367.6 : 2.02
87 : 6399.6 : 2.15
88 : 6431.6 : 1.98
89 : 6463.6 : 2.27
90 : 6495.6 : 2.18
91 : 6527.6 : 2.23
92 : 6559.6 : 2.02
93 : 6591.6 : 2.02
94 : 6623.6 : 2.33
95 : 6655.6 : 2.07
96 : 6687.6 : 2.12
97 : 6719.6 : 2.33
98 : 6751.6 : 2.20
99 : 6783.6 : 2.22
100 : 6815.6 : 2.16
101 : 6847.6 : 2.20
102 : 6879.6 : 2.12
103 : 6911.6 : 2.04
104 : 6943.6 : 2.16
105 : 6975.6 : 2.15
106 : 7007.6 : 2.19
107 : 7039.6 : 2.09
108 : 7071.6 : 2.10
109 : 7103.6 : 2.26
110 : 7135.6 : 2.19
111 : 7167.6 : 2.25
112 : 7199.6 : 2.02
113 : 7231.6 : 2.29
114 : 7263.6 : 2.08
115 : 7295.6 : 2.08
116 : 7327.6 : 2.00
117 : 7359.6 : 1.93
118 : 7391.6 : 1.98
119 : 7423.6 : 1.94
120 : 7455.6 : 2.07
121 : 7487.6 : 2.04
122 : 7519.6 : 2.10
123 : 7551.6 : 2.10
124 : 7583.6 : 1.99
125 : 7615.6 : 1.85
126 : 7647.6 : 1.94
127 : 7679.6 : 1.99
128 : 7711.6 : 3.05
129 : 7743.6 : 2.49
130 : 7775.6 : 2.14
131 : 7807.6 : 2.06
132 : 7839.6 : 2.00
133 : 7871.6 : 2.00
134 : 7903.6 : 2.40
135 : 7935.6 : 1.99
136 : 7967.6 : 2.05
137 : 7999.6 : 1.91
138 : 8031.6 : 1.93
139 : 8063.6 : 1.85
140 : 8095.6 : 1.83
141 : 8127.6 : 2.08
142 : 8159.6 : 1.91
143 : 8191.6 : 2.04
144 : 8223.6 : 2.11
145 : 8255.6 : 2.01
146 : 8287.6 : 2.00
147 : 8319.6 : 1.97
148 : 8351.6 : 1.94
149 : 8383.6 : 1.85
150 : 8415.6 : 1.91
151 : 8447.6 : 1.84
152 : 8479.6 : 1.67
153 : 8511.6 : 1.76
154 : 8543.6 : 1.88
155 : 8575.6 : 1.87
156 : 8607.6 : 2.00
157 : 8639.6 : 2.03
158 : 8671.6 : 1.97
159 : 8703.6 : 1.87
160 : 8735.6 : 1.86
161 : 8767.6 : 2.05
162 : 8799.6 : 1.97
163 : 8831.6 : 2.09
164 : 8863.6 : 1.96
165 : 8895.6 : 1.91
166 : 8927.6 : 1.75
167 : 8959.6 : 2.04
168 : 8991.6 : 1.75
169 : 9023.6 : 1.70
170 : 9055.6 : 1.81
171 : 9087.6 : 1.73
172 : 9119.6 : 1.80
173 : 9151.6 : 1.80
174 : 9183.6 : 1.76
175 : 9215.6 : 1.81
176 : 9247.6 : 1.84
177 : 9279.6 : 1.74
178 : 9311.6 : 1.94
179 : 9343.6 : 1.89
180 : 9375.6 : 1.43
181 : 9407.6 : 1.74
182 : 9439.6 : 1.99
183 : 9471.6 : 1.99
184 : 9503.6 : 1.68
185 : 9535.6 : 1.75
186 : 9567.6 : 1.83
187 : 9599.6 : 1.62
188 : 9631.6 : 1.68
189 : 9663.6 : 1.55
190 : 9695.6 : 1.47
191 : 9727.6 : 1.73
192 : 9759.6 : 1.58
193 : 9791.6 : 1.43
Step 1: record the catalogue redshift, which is 0.175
